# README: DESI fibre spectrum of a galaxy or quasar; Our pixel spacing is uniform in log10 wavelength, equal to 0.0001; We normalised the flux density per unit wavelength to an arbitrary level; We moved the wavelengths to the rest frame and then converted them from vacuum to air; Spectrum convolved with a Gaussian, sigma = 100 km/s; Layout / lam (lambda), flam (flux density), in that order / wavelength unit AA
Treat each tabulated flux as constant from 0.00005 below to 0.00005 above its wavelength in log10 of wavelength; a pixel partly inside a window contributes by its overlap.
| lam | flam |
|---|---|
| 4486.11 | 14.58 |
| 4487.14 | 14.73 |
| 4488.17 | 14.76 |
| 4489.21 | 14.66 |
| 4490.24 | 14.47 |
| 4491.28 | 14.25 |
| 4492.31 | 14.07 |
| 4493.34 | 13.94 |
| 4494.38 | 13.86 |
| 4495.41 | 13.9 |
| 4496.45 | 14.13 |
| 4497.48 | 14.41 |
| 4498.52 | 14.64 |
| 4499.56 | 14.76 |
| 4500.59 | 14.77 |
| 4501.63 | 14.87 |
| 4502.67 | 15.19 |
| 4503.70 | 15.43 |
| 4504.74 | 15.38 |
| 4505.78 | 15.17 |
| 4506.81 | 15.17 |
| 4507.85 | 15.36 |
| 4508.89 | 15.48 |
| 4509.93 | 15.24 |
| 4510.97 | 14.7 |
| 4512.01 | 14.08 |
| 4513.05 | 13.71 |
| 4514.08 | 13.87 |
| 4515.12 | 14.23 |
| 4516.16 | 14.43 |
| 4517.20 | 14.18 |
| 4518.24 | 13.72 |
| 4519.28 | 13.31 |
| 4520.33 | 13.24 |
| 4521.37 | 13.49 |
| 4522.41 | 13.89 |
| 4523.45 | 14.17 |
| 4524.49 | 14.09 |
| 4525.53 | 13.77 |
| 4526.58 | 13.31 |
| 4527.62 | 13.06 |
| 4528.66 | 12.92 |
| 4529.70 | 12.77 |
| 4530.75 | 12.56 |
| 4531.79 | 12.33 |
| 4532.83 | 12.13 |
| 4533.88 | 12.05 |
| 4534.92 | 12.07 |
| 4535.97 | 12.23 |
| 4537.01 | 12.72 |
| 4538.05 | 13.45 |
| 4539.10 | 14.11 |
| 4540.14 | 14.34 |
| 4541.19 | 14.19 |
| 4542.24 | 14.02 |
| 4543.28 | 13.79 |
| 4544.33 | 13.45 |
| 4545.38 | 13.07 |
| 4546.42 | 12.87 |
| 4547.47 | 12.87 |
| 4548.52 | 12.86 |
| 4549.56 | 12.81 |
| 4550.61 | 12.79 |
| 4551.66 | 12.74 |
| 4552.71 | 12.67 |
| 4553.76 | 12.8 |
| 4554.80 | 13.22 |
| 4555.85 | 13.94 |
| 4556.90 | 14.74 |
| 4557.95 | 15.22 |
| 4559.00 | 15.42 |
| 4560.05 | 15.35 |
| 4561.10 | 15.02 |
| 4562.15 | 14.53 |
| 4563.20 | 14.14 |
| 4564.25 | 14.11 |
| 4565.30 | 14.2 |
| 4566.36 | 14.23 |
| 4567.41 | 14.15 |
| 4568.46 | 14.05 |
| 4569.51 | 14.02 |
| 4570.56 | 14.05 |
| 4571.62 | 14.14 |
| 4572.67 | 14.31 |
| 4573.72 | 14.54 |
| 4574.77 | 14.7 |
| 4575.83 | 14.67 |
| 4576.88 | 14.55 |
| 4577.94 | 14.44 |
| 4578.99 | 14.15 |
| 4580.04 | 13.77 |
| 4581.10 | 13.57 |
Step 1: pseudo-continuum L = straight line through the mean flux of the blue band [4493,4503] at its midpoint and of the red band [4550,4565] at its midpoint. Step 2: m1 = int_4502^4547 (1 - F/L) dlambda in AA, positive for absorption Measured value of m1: 1.5 AA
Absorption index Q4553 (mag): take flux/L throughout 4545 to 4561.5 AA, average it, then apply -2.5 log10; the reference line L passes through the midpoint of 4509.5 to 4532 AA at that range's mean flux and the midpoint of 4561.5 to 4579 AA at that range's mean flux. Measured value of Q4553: 0.035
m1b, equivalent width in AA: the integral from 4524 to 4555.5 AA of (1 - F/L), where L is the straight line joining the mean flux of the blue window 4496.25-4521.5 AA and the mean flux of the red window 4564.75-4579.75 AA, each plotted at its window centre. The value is 2.9 AA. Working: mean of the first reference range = 14.5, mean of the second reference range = 14.3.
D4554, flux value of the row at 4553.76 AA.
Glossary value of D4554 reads 12.8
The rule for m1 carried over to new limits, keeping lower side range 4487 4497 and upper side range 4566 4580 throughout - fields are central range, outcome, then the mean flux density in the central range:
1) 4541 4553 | 0.9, 13.2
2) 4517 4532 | 0.9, 13.4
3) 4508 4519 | -0.1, 14.4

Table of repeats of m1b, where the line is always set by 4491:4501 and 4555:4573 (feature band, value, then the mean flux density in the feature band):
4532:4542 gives 0.9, 13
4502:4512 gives -0.6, 15.2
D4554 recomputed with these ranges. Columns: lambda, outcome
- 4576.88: 14.55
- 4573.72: 14.54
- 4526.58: 13.31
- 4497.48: 14.41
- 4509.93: 15.24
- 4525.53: 13.77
